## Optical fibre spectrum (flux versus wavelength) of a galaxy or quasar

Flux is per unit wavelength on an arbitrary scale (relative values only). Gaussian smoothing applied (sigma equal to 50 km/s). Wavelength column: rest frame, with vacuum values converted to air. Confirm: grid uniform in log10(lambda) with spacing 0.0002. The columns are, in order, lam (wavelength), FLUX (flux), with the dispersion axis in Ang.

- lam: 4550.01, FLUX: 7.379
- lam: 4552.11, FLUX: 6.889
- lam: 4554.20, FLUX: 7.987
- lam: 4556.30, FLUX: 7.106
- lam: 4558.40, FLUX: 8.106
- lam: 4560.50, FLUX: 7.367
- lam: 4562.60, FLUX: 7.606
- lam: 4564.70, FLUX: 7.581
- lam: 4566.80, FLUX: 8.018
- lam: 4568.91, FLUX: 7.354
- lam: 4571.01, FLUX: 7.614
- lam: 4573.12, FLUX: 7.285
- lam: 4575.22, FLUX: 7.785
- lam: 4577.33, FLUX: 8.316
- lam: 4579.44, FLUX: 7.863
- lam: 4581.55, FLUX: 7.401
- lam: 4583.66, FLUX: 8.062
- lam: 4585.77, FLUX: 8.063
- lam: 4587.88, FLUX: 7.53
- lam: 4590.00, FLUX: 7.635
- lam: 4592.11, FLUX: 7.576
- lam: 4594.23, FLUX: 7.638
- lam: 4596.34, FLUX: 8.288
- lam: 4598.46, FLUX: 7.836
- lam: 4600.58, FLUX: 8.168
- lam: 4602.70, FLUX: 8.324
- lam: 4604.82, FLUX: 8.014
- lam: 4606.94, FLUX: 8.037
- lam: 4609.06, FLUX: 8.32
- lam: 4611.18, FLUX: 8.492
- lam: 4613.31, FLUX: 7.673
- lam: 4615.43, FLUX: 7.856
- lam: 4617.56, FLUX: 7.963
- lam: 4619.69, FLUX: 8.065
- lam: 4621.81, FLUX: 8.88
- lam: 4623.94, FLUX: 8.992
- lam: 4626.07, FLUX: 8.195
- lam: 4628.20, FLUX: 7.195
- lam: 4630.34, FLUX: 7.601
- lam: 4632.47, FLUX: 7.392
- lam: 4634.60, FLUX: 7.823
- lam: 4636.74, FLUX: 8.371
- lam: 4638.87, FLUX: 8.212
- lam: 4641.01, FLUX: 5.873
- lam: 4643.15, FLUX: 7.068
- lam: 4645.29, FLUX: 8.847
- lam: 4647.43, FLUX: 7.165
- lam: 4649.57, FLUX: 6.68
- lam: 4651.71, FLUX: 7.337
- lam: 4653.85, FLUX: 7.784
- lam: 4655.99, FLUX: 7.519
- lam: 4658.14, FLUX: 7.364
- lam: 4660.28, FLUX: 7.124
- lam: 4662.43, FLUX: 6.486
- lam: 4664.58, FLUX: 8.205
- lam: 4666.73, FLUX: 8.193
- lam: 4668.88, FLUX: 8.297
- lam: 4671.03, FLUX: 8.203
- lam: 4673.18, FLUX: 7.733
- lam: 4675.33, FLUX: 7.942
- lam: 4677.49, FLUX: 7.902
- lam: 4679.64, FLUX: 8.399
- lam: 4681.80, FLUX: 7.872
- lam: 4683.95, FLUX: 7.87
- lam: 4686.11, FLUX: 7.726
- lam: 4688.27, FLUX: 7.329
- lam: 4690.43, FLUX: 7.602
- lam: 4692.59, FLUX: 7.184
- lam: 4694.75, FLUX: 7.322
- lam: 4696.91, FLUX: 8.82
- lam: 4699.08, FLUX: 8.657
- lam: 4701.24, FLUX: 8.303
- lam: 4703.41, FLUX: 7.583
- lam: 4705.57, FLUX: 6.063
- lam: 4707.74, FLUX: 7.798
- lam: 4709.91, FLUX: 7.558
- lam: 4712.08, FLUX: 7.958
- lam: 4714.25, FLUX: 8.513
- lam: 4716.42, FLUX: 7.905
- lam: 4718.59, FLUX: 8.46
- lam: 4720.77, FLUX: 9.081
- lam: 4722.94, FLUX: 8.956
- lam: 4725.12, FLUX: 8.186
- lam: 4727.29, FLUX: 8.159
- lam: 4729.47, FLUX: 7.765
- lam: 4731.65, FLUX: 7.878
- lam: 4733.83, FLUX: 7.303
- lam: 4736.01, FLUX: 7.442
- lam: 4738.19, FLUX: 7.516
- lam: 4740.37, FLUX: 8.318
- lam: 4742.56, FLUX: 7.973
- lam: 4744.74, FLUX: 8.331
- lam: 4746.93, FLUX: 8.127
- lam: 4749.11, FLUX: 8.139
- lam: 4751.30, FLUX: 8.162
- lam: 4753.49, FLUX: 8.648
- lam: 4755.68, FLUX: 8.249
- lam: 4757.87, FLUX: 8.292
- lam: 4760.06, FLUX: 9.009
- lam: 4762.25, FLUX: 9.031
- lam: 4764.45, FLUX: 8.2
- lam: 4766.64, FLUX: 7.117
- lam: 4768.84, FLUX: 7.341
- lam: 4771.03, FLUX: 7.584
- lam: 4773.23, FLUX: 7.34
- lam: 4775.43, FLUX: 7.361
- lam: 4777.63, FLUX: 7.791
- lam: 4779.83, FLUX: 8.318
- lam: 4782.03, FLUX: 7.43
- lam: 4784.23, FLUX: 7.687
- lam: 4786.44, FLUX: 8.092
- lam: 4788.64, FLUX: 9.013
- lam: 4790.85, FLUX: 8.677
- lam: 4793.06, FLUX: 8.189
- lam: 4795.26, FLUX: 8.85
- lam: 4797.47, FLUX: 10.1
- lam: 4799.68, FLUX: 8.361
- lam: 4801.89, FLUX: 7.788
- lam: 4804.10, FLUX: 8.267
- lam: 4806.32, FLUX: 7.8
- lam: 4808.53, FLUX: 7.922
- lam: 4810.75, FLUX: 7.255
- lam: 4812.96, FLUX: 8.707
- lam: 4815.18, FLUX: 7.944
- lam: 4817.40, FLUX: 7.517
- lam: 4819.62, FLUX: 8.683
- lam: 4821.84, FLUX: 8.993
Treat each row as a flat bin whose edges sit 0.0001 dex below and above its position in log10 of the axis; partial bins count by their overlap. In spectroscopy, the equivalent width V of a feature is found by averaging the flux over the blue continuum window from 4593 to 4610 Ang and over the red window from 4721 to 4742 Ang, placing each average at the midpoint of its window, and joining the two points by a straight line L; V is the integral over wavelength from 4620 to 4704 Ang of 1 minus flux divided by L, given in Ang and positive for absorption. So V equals 2.7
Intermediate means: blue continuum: 8.07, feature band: 7.77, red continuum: 7.99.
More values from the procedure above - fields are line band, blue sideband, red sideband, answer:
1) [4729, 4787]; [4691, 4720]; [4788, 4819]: 1.1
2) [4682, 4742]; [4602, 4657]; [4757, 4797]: 0.6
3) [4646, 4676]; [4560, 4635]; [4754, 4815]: 1.5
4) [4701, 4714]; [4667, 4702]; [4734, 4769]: 0.7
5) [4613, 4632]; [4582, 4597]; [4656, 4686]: -0.6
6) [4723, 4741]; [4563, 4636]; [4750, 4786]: 0.2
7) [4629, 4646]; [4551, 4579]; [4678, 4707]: 0.2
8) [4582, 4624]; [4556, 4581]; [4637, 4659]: -2.6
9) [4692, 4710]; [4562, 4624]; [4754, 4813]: 0.7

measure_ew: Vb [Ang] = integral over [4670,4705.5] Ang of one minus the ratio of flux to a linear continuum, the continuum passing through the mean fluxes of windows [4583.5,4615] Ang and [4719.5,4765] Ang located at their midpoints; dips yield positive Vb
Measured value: 1.2 Ang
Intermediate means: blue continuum 7.97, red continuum 8.23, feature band 7.85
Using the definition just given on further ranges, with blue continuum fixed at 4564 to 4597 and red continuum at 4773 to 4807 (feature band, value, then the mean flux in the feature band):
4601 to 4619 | -0.6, 8.09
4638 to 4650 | 0.9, 7.32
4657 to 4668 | 0.6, 7.48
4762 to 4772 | 0.5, 7.76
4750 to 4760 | -0.3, 8.4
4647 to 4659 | 0.9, 7.32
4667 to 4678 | -0.1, 8.03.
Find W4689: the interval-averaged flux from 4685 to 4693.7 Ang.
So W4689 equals 7.46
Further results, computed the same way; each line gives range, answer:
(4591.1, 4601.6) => 7.9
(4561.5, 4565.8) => 7.6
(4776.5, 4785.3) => 7.81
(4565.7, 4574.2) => 7.57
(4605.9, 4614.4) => 8.13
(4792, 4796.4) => 8.55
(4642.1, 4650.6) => 7.44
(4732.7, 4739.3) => 7.43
